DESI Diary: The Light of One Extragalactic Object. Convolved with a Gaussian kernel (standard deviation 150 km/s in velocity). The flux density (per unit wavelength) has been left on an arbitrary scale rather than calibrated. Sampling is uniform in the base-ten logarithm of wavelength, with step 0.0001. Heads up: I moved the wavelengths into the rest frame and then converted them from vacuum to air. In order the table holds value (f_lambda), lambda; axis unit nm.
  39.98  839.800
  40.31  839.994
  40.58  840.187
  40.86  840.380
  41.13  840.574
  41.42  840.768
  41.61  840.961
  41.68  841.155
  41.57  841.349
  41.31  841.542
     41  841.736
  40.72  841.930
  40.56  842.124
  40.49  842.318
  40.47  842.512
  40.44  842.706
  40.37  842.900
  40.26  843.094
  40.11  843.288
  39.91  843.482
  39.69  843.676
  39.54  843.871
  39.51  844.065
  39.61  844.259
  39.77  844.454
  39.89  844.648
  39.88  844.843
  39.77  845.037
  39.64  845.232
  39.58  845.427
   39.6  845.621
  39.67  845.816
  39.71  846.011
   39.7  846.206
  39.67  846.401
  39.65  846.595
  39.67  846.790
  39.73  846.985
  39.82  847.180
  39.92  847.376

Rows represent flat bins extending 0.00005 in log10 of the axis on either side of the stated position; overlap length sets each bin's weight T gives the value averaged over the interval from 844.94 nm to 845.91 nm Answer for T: 39.6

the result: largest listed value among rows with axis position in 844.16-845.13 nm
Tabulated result 39.89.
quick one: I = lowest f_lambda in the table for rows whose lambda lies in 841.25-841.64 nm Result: 41.31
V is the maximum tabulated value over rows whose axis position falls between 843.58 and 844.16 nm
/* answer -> 39.69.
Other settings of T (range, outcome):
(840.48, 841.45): 41.5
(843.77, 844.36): 39.5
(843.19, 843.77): 39.9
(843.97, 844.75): 39.7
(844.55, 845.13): 39.9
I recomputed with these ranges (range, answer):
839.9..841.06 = 40.31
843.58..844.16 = 39.51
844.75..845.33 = 39.64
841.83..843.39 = 40.11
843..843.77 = 39.69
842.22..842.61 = 40.47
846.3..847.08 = 39.65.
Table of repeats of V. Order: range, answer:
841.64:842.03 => 41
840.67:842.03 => 41.68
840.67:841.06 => 41.61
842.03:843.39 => 40.56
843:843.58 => 40.26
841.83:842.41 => 40.72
